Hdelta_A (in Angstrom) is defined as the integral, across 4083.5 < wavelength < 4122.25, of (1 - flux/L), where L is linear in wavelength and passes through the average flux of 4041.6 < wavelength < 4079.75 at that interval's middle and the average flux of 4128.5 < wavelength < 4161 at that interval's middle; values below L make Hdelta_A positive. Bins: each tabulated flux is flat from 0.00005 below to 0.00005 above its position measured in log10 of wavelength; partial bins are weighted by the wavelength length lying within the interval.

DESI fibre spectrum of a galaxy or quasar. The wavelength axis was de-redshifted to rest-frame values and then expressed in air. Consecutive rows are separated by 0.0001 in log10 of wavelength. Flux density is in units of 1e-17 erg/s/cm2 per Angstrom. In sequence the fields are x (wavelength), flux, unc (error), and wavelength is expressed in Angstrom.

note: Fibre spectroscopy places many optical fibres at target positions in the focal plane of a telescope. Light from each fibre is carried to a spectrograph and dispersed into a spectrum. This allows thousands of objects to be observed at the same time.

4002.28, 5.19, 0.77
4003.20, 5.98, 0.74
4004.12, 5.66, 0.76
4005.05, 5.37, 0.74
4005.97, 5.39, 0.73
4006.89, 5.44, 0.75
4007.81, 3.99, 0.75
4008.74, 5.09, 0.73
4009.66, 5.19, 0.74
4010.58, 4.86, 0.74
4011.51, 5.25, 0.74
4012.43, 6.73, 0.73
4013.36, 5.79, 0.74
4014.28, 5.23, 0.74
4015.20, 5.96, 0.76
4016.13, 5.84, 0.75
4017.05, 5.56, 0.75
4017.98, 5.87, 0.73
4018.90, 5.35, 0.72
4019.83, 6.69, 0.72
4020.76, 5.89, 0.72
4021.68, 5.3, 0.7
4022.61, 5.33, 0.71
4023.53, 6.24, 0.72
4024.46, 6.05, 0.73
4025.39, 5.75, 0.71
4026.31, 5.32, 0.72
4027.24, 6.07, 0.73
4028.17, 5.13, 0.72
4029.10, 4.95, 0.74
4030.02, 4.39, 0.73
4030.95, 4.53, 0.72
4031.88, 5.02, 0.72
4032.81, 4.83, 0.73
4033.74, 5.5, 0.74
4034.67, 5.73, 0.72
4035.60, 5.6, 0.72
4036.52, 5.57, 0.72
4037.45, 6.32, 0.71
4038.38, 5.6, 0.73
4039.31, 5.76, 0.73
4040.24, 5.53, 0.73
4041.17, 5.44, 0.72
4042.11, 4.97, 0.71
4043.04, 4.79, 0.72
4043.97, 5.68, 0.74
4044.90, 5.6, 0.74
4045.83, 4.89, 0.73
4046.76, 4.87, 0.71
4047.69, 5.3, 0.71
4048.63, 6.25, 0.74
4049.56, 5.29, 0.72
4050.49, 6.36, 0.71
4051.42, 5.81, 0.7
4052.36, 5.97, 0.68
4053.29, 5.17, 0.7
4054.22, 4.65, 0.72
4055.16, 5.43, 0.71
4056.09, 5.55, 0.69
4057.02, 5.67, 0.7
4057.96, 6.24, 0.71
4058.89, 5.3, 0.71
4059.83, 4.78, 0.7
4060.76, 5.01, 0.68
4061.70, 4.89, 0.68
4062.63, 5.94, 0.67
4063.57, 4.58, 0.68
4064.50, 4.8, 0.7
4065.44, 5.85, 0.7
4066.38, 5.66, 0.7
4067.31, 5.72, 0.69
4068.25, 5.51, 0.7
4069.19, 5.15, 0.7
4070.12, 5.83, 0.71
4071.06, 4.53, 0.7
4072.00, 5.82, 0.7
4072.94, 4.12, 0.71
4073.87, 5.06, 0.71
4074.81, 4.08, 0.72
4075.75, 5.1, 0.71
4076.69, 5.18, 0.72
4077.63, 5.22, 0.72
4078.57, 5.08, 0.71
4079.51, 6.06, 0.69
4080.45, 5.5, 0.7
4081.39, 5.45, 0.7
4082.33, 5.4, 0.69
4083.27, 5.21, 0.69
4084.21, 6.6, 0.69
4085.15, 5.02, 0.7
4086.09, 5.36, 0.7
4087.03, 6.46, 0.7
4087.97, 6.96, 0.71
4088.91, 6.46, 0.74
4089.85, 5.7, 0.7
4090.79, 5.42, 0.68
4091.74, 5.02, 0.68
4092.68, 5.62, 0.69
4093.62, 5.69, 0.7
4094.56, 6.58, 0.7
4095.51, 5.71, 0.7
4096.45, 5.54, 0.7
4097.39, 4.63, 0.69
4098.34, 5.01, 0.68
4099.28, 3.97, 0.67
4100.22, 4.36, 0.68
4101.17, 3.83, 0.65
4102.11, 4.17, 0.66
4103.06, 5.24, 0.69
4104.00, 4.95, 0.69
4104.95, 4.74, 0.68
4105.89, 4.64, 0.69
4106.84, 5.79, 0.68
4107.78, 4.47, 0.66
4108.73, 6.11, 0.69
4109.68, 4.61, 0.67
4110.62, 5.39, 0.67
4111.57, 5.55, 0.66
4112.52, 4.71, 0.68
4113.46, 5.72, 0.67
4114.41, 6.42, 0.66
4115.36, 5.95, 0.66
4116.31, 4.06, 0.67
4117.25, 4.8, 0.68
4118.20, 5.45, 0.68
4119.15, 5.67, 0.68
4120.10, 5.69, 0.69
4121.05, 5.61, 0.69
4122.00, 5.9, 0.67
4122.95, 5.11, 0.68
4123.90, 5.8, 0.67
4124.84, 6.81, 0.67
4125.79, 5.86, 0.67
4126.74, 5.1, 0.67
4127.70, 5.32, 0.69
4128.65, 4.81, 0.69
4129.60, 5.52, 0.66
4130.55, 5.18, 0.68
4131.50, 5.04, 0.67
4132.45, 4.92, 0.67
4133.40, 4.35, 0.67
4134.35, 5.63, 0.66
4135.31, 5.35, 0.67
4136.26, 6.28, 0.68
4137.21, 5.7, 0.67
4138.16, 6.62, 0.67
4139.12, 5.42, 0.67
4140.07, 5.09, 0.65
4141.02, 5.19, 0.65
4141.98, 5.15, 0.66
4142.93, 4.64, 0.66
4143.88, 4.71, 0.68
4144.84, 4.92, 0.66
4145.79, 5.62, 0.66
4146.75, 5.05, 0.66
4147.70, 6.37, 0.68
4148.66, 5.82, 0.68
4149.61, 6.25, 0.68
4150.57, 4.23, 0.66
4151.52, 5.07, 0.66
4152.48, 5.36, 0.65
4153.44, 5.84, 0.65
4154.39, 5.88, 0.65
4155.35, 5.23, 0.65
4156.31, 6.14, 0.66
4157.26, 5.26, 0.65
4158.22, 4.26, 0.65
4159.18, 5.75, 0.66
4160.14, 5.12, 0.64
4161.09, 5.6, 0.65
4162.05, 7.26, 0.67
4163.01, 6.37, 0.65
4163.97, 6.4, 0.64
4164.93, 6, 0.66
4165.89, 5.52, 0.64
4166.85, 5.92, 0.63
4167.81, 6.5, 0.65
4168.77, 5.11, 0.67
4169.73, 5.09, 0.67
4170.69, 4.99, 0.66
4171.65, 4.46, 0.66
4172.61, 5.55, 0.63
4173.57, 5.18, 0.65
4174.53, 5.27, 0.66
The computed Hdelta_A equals -0.1 Angstrom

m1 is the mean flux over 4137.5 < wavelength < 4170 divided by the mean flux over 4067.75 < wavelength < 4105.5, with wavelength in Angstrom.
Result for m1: 1.1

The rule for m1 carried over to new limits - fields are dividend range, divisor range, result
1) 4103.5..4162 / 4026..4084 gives 1.01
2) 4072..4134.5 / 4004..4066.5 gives 0.98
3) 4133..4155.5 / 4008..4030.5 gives 0.97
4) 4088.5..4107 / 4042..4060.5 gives 0.95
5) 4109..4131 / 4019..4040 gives 0.99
